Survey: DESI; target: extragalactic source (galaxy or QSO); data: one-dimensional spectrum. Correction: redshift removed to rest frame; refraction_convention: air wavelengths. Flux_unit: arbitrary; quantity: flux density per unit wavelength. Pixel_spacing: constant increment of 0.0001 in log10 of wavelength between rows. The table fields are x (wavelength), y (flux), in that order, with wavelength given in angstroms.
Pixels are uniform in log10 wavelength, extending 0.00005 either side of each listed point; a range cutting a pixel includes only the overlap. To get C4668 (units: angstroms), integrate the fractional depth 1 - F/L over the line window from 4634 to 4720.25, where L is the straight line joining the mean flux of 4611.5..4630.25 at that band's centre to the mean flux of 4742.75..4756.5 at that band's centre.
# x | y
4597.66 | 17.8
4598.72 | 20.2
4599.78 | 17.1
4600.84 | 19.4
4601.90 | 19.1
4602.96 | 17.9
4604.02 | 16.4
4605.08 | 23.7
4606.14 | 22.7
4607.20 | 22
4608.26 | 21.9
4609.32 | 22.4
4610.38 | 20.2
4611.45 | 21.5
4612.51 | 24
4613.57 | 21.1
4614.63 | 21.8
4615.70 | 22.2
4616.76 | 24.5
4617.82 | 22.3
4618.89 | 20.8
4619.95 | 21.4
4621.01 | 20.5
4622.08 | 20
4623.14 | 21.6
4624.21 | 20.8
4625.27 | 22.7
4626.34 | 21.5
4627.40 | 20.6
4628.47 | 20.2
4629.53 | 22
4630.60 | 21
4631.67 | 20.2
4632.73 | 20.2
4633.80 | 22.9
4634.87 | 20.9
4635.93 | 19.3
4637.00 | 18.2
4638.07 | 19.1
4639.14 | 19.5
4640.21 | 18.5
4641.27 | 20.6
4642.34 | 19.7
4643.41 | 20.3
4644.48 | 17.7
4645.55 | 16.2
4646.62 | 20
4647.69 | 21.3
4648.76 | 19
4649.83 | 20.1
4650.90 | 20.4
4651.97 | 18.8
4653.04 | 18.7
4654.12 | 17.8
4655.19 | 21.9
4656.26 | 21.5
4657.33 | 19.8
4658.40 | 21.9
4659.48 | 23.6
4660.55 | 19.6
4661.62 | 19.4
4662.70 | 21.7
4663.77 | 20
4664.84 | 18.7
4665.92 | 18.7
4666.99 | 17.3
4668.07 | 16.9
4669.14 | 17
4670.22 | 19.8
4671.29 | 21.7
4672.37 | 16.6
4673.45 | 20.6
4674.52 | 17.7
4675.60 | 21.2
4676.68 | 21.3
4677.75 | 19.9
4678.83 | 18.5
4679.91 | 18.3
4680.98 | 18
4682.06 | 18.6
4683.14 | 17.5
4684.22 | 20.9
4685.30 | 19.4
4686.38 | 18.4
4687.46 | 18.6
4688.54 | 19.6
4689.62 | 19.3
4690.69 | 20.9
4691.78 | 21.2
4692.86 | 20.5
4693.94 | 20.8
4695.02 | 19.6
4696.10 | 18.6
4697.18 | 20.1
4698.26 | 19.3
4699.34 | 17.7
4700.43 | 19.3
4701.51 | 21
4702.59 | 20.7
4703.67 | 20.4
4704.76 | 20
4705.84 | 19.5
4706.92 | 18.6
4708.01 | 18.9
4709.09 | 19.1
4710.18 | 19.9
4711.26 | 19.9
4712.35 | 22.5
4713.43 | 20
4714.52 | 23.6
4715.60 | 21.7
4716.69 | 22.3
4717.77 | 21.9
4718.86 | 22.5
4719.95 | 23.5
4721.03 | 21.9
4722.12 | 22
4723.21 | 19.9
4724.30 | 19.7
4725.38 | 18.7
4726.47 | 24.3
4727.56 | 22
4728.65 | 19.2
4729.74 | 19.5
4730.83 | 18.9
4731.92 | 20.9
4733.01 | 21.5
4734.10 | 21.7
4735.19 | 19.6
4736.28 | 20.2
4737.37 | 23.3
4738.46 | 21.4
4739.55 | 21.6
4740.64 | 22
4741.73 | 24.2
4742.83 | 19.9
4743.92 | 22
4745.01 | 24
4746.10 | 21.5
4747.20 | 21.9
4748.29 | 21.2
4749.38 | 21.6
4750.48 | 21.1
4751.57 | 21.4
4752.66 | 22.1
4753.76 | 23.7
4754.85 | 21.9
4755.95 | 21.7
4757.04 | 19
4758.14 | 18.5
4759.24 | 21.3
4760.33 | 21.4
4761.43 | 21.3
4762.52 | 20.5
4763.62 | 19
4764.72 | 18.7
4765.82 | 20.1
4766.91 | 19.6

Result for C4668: 7.8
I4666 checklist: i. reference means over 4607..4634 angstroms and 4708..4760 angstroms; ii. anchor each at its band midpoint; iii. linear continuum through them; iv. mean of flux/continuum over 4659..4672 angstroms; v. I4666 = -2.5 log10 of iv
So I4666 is 0.10 mag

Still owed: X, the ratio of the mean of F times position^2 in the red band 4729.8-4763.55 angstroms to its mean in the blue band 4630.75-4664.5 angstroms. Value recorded 1.11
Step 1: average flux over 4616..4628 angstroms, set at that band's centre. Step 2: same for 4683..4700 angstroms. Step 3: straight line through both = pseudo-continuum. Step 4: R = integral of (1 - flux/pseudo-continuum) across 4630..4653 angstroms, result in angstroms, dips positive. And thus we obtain 1.41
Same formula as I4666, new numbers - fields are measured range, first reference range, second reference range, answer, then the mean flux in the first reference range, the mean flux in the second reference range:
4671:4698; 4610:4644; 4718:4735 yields 0.081 mag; 20.9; 21.1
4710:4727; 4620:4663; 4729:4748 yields -0.021 mag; 20.2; 21.4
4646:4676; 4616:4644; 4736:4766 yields 0.065 mag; 20.8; 21.3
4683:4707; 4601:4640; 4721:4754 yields 0.080 mag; 21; 21.4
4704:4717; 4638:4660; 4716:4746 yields 0.030 mag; 19.8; 21.4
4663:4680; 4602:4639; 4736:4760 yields 0.120 mag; 21.1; 21.6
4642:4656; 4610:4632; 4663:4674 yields 0.027 mag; 21.5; 18.8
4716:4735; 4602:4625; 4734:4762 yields 0.017 mag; 21.4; 21.5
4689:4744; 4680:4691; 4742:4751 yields -0.017 mag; 19.1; 21.7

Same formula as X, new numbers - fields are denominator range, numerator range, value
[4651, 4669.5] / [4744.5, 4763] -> 1.13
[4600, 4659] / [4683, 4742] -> 1.04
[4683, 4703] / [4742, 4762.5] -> 1.12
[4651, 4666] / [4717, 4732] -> 1.07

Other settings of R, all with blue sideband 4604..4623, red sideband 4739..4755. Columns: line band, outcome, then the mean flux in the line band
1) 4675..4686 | 1.3 angstroms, 19.3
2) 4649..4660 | 0.7 angstroms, 20.4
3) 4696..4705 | 0.9 angstroms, 19.7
